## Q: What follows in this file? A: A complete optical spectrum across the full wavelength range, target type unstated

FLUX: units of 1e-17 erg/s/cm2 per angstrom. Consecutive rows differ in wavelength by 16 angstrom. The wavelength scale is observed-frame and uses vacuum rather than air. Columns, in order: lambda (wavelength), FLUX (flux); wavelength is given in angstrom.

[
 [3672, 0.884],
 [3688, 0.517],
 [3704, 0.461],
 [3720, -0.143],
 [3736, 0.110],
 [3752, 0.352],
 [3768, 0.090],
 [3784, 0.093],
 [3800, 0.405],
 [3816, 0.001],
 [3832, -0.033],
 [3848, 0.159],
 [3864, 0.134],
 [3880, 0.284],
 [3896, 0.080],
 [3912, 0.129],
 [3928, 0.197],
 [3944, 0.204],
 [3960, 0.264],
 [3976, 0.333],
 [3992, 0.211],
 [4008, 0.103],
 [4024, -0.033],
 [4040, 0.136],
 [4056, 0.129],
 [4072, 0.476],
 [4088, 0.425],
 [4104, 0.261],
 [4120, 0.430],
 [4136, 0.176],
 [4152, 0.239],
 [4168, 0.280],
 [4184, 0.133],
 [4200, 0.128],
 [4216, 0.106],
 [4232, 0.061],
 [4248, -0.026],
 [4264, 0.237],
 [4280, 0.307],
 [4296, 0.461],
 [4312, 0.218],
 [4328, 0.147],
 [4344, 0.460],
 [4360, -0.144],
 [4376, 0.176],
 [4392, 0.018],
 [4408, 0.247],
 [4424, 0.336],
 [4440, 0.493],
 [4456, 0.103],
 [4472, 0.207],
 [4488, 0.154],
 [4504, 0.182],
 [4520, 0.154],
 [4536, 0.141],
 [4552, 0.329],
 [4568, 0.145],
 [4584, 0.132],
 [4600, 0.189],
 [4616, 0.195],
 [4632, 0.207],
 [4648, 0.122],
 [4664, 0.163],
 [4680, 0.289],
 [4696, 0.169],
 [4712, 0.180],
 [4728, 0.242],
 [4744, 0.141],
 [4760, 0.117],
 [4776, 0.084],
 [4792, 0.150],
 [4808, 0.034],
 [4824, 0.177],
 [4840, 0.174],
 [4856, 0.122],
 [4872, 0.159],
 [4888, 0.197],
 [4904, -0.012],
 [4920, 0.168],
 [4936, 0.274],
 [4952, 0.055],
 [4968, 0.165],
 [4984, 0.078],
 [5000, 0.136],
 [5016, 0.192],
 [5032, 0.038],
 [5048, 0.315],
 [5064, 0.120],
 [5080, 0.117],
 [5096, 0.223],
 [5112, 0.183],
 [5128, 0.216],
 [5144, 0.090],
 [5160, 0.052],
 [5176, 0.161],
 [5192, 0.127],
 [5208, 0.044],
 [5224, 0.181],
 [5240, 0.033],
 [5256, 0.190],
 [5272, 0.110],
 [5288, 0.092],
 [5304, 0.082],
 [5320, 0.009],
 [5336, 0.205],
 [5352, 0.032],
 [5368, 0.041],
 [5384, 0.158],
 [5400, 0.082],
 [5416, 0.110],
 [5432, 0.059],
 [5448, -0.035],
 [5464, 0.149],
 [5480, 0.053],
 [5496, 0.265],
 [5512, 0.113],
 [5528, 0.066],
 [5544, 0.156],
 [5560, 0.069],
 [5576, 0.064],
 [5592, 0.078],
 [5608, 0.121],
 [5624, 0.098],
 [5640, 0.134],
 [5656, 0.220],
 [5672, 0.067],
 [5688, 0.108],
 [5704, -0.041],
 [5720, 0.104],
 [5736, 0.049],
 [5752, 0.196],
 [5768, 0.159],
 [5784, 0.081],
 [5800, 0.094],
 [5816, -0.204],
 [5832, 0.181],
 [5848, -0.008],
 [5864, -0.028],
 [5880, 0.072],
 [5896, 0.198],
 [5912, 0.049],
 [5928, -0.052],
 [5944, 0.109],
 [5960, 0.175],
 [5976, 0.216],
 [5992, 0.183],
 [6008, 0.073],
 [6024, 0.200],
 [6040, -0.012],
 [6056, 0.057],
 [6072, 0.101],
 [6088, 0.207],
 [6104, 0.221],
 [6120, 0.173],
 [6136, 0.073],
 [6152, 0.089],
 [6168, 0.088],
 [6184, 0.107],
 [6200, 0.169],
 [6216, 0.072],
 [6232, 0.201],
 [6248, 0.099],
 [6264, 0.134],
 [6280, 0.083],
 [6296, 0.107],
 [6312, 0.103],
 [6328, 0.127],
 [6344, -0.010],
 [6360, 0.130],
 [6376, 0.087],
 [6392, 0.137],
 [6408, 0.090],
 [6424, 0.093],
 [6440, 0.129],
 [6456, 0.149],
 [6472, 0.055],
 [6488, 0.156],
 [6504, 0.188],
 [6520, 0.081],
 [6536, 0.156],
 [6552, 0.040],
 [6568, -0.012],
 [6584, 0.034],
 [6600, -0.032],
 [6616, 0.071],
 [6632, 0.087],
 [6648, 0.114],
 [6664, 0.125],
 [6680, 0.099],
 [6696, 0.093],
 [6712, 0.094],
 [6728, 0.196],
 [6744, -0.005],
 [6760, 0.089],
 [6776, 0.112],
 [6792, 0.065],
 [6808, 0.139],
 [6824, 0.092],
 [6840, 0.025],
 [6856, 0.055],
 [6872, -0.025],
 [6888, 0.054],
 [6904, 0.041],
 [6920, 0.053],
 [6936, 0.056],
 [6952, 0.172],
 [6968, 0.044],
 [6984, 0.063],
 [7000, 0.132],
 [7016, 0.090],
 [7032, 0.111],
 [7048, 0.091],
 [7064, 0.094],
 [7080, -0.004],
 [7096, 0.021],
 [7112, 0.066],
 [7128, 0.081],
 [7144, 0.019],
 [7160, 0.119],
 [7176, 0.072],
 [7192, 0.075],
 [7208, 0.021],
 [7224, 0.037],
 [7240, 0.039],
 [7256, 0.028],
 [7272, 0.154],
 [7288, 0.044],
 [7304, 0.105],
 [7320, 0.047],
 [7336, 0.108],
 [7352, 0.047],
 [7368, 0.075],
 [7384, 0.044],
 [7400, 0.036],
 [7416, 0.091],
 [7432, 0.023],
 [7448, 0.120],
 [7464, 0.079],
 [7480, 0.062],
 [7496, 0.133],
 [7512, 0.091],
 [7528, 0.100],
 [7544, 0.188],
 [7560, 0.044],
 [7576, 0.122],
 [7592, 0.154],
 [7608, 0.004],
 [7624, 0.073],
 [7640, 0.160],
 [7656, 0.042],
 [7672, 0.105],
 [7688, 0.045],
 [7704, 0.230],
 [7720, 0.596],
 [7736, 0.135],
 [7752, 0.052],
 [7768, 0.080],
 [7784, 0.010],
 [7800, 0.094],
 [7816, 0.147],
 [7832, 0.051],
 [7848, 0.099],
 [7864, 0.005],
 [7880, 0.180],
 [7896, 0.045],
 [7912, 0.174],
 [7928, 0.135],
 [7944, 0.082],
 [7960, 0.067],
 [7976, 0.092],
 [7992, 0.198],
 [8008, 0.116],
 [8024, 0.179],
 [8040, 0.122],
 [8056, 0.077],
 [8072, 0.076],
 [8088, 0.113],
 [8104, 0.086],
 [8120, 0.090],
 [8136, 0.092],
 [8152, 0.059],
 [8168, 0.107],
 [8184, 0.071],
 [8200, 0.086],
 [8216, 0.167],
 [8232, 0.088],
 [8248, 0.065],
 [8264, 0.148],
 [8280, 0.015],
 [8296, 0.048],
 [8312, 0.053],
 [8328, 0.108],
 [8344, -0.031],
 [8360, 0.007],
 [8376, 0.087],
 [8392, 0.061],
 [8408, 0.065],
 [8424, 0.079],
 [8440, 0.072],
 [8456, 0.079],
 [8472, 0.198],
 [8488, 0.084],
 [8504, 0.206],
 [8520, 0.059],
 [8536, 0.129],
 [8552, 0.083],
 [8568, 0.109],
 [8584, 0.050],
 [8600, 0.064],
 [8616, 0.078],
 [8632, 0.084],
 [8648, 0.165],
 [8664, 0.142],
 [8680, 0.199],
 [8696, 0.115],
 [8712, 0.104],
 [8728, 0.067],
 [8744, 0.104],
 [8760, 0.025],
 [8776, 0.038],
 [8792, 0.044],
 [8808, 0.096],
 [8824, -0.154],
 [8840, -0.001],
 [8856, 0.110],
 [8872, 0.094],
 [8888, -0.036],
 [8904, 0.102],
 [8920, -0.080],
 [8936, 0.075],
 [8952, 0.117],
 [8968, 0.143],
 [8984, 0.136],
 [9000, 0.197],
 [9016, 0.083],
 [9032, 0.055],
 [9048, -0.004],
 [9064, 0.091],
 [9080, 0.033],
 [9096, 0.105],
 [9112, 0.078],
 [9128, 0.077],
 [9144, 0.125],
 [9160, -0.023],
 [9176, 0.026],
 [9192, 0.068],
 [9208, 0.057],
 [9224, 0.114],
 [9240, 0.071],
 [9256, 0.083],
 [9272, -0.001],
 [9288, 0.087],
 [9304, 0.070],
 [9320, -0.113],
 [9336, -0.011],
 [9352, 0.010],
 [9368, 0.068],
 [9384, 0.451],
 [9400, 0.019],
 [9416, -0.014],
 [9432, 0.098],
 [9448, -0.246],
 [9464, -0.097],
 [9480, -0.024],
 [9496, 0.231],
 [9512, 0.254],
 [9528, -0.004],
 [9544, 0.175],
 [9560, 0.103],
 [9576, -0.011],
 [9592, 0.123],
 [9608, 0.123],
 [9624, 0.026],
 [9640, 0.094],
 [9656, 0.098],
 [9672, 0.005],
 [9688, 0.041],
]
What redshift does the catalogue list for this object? 1.07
